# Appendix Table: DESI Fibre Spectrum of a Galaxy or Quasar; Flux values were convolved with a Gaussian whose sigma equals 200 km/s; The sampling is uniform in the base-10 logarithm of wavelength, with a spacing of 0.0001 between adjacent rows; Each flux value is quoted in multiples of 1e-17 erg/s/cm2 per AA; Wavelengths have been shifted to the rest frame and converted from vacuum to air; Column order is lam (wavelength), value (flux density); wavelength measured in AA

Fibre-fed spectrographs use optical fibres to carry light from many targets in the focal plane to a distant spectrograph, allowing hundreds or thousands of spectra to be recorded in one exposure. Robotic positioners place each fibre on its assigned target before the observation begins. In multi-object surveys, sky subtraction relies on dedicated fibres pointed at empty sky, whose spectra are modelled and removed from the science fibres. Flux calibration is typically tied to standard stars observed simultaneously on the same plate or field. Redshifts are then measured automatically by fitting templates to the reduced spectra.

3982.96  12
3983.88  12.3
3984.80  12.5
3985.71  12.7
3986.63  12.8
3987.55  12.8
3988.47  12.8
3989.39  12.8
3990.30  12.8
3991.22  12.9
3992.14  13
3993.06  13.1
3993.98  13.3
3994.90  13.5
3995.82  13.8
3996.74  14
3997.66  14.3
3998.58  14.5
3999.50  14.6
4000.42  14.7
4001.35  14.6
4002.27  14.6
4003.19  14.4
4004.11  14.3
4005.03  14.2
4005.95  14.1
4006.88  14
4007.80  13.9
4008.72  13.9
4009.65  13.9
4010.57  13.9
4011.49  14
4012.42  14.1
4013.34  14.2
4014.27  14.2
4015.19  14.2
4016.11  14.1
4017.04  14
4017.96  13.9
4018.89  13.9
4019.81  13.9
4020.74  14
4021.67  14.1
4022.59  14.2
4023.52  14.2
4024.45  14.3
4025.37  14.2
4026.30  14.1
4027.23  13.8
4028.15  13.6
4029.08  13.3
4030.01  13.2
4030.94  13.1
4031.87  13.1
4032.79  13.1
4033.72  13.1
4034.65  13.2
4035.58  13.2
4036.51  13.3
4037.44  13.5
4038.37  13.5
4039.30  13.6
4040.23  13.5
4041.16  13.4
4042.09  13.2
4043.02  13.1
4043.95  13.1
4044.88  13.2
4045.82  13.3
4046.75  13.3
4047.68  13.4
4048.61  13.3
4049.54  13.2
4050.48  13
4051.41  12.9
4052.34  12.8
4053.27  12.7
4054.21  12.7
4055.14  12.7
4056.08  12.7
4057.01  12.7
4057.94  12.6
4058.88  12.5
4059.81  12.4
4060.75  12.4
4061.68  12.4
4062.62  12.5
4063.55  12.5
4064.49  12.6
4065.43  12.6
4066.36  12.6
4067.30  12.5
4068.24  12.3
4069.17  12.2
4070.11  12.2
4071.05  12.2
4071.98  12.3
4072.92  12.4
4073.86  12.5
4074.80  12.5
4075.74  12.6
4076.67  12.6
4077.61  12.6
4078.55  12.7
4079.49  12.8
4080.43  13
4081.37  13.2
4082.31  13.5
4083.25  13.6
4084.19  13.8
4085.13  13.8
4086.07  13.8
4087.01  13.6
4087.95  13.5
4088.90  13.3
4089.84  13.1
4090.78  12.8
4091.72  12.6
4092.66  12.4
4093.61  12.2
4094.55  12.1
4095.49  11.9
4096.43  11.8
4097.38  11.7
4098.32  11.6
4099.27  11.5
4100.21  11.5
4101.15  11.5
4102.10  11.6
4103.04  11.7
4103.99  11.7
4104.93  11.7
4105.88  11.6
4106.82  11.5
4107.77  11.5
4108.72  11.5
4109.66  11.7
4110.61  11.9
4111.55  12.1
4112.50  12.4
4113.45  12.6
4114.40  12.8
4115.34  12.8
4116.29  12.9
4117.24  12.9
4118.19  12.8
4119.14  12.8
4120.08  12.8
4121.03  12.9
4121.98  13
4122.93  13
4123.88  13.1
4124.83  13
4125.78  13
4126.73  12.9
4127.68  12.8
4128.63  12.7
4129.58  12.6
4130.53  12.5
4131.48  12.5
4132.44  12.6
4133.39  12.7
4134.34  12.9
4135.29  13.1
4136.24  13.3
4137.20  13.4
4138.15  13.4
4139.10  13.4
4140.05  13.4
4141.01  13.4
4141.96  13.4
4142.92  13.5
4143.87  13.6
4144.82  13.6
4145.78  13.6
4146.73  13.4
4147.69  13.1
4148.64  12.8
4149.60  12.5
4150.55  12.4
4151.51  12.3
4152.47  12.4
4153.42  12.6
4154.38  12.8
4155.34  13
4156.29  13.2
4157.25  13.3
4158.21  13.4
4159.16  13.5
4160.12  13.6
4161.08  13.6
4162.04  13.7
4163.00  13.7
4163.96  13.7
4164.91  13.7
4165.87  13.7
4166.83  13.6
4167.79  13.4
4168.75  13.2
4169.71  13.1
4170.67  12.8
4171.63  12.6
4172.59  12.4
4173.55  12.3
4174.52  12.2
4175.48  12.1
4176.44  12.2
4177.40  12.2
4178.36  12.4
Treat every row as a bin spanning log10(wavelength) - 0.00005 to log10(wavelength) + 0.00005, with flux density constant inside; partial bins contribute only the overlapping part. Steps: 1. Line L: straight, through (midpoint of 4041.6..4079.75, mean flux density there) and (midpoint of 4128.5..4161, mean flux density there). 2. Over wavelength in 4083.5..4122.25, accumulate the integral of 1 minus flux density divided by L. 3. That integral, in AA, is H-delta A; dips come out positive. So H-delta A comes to 1.5 AA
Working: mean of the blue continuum 12.7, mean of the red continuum 13.1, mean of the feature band 12.4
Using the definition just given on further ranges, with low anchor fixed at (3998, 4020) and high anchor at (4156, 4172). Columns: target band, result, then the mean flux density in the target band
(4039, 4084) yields 3.6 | 12.8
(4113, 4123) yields 0.6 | 12.8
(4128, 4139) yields 0.5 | 12.9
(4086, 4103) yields 1.8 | 12.3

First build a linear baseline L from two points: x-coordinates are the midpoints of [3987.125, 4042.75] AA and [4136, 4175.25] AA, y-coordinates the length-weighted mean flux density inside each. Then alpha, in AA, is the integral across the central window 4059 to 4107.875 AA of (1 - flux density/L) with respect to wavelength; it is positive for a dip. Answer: 3.65 AA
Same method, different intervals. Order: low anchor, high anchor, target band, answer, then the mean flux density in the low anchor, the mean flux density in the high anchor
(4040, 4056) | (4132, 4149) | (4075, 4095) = 0.2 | 13.1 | 13.3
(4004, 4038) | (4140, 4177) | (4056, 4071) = 1.2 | 13.8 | 13.1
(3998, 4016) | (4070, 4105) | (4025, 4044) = 0.4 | 14.2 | 12.5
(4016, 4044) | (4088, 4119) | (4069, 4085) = -0.1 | 13.6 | 12.1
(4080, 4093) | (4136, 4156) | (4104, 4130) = 1.4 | 13.3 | 13.1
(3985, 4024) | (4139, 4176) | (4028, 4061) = 1.4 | 13.8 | 13.1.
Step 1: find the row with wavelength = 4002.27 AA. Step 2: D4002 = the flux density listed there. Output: 14.6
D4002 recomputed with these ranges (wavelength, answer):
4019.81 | 13.9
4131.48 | 12.5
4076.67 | 12.6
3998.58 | 14.5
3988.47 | 12.8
